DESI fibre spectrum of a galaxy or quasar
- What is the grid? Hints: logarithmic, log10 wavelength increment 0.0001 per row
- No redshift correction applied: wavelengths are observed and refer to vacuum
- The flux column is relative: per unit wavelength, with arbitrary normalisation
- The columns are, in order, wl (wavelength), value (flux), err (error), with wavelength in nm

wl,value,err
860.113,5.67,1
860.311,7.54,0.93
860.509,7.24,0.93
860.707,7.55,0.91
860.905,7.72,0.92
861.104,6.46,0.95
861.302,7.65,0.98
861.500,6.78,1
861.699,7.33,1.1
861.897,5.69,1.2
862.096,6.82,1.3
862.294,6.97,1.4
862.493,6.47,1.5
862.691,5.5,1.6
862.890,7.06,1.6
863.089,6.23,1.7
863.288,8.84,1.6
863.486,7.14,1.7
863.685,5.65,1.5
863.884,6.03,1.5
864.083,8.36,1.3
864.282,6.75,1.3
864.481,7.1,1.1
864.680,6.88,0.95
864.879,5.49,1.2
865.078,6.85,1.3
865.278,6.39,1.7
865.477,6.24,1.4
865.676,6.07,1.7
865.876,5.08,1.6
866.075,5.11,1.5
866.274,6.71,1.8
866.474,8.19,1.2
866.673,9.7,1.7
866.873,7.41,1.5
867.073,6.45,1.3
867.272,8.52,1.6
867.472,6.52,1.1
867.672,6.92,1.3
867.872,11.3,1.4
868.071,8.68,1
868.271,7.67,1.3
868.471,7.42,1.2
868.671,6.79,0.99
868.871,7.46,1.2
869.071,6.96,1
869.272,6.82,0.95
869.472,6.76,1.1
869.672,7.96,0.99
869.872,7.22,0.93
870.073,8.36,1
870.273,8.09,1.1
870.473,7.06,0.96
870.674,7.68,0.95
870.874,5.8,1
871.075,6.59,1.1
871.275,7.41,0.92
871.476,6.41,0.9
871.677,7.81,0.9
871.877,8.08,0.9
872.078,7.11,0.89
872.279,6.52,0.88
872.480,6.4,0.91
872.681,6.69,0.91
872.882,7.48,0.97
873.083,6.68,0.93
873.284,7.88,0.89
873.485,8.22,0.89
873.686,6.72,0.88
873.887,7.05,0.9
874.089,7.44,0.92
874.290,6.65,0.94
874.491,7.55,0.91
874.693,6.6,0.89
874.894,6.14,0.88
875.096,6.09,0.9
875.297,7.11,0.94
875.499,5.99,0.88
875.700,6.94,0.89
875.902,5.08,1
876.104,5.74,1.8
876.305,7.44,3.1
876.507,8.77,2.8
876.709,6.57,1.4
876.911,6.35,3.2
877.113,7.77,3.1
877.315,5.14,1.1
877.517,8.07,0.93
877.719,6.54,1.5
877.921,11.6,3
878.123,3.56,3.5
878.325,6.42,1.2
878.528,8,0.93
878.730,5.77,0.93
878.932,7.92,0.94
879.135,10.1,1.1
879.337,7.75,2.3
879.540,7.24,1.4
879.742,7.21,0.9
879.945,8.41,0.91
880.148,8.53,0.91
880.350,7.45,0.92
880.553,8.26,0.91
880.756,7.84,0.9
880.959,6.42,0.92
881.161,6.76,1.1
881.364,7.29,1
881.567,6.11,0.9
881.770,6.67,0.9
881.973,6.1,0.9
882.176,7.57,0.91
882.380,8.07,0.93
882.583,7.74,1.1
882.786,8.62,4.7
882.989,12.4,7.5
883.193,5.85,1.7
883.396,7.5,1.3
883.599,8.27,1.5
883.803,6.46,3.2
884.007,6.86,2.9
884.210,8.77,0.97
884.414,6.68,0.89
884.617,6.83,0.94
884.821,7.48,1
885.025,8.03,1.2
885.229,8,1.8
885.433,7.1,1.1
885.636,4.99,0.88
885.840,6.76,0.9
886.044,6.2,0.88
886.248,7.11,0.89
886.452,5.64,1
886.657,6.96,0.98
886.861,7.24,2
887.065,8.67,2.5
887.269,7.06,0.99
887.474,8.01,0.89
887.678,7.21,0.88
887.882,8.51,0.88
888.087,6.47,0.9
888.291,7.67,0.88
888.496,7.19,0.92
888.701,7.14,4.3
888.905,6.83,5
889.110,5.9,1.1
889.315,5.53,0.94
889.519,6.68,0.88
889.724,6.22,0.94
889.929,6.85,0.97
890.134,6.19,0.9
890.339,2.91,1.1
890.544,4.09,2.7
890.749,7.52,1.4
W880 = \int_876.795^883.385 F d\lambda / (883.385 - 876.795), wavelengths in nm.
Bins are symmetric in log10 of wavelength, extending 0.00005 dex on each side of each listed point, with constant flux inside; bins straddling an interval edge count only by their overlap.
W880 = 7.48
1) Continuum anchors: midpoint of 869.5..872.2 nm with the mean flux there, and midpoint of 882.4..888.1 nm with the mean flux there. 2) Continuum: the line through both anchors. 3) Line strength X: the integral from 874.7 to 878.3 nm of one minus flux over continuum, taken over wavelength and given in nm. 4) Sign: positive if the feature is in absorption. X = 0.30 nm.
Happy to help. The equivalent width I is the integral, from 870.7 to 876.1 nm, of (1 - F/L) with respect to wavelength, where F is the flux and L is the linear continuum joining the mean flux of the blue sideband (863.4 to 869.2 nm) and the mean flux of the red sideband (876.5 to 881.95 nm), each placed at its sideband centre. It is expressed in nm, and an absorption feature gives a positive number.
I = 0.27 nm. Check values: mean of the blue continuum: 7.1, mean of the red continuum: 7.31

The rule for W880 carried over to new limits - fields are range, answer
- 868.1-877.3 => 7.05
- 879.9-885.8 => 7.47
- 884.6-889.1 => 7.12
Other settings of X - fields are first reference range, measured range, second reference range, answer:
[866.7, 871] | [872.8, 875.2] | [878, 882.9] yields 0.14 nm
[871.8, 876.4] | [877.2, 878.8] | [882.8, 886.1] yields 0.03 nm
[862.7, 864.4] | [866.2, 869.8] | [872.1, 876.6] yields -0.41 nm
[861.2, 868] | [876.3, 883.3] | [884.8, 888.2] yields -0.41 nm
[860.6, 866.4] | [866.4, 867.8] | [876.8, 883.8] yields -0.18 nm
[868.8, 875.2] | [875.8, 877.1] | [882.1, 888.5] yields 0.09 nm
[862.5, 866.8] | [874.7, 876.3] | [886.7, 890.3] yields 0.13 nm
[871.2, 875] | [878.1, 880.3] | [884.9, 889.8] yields -0.14 nm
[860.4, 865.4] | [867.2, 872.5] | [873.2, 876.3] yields -0.50 nm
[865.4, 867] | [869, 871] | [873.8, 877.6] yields -0.14 nm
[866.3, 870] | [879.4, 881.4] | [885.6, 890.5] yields -0.14 nm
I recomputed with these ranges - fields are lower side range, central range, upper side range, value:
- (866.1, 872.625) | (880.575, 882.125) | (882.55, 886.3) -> 0.13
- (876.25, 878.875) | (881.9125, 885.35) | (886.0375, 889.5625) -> -0.33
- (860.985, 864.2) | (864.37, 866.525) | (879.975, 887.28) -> 0.17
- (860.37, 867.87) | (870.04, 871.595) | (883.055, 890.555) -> -0.05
